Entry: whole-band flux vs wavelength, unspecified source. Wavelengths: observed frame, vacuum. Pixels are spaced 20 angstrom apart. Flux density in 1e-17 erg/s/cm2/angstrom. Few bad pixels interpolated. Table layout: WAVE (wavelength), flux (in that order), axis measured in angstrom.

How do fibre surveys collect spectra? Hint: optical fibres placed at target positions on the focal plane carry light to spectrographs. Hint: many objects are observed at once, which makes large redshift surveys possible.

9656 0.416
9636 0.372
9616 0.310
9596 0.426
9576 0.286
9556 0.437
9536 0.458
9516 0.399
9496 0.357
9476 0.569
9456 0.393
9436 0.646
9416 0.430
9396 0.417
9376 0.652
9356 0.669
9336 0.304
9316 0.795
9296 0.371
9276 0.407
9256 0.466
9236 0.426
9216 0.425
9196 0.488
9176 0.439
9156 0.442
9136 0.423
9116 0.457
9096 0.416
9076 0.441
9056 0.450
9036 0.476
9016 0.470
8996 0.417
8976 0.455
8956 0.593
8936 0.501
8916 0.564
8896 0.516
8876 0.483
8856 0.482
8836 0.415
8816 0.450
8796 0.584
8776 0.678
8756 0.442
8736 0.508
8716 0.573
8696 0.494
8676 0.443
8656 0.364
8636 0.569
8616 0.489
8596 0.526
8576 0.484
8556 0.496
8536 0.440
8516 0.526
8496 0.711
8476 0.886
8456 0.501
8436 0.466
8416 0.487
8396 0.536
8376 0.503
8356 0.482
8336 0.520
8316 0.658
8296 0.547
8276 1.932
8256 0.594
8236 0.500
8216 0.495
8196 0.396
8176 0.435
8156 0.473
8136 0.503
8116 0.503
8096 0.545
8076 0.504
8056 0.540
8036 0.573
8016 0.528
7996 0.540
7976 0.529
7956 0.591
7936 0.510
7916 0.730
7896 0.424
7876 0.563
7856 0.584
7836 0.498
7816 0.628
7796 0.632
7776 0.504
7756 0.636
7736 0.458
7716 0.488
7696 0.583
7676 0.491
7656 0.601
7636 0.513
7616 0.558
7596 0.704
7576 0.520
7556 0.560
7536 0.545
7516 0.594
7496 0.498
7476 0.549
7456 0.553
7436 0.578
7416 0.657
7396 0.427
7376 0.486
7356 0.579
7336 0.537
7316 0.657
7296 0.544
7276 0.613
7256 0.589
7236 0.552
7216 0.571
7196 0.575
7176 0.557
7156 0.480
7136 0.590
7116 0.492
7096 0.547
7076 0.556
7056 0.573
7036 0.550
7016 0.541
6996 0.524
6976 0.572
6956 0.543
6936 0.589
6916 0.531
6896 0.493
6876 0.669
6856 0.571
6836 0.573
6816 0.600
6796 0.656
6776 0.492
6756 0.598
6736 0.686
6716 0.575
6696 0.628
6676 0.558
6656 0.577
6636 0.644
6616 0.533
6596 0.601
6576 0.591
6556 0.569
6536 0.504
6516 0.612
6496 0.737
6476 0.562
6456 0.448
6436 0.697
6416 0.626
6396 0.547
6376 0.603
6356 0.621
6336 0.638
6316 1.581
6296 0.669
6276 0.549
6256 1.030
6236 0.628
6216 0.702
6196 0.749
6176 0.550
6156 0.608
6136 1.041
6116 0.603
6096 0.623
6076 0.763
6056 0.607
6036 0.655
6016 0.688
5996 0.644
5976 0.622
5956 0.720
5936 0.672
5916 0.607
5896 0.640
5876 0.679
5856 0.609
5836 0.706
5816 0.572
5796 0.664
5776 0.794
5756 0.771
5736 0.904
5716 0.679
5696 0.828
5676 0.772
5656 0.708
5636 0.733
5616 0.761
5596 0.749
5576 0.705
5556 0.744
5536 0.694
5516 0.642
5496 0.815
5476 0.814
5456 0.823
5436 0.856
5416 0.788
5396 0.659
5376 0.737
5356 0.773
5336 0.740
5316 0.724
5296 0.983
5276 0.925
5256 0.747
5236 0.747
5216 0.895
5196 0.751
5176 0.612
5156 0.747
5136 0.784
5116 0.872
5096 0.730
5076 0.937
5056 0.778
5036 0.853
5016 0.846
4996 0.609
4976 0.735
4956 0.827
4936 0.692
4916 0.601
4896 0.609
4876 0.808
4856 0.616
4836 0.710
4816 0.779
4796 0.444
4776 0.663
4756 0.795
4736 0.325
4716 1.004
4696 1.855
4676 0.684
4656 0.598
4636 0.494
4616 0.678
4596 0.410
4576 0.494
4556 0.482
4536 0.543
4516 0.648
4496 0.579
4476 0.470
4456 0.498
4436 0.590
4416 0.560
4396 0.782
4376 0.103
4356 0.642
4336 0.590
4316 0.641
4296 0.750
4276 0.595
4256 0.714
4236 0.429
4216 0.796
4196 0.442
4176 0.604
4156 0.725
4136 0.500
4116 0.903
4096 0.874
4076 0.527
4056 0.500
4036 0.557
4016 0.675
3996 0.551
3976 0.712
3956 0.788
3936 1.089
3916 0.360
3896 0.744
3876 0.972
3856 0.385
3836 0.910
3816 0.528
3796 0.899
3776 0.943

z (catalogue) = 0.262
